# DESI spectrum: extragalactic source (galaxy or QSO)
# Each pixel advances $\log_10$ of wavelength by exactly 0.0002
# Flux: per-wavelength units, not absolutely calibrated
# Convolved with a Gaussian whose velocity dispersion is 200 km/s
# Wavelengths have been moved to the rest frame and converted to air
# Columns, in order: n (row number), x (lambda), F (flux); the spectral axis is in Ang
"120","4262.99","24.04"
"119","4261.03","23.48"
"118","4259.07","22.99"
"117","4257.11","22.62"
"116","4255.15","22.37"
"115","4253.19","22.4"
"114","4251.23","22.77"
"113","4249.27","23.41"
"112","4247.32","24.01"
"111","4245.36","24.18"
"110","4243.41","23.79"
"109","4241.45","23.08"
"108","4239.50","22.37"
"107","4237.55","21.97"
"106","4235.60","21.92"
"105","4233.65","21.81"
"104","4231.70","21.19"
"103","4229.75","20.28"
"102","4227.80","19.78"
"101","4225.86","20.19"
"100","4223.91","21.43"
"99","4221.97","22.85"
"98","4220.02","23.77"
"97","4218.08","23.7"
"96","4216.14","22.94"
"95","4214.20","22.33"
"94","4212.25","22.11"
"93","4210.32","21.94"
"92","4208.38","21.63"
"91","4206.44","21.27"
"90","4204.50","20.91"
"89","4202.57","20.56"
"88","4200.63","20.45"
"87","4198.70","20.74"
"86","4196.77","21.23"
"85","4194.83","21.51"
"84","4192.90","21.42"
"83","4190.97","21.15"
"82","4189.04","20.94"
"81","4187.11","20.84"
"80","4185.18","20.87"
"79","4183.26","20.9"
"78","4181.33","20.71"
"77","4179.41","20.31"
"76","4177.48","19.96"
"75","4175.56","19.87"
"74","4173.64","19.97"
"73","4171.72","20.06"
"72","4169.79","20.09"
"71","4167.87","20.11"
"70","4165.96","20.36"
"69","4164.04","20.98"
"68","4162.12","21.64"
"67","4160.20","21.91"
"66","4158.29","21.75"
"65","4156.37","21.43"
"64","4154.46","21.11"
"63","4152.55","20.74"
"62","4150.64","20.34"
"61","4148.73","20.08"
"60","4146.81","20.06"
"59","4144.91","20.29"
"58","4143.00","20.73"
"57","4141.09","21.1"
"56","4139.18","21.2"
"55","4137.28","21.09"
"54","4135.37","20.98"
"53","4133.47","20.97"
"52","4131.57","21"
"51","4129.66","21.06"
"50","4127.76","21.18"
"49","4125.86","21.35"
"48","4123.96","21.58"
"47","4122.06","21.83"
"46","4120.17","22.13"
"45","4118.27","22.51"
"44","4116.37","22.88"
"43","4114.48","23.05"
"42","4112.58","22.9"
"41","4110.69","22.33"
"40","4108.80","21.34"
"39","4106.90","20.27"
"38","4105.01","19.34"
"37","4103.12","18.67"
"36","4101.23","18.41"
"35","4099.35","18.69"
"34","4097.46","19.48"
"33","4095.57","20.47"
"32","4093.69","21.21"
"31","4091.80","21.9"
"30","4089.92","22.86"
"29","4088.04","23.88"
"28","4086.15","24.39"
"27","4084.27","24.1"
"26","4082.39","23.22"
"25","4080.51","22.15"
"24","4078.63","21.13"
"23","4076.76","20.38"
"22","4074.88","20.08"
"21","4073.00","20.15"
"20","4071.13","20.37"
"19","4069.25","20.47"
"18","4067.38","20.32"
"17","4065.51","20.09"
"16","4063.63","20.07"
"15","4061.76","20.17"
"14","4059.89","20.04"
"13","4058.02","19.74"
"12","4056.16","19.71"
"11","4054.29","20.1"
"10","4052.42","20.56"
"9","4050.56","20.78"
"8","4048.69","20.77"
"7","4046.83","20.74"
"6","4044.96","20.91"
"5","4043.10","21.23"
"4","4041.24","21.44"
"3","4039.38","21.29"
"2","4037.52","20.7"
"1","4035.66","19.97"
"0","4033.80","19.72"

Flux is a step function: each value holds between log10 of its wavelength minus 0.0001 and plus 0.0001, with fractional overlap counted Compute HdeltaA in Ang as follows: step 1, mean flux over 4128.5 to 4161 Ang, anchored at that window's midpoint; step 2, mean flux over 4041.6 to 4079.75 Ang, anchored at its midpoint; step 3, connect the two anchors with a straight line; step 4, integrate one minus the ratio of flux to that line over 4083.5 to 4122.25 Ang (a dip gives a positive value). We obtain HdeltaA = -1.6 Ang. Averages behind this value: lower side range 20.4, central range 21.5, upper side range 20.9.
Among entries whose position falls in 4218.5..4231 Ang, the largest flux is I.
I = 23.77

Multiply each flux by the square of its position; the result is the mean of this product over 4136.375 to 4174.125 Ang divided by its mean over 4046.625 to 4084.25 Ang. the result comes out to 1.05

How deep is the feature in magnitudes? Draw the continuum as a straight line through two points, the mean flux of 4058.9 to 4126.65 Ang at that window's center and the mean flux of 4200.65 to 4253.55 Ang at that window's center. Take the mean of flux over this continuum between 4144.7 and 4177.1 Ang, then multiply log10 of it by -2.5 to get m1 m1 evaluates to 0.054 mag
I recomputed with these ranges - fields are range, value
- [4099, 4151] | 23.05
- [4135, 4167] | 21.91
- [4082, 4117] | 24.39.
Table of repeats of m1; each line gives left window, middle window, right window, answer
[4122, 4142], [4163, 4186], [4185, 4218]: 0.051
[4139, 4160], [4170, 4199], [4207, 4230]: 0.037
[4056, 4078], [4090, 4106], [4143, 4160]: 0.024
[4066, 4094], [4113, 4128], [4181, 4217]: -0.026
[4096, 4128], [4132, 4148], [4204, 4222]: 0.031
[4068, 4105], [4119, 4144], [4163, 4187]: -0.027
